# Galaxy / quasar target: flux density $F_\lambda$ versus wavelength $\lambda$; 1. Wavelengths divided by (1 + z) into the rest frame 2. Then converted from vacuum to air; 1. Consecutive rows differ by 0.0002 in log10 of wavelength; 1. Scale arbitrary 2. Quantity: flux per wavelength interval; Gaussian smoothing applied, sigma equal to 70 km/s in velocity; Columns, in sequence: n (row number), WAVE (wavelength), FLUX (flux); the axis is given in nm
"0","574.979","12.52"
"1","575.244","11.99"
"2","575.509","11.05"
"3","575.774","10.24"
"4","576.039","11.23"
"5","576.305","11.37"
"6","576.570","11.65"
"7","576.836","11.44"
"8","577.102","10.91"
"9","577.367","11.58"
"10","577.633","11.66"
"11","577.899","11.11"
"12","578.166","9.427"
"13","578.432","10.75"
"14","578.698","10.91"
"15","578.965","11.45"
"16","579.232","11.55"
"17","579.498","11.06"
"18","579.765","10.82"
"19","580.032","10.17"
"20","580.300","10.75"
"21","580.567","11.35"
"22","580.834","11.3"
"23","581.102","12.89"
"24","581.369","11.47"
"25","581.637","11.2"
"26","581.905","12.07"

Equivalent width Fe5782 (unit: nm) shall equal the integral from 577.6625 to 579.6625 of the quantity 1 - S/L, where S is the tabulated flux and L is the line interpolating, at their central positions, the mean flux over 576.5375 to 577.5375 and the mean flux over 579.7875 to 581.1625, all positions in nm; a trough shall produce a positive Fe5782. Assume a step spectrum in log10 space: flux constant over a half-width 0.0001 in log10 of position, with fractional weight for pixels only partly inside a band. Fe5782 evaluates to 0.06 nm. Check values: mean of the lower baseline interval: 11.4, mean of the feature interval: 10.9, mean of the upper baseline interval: 11.2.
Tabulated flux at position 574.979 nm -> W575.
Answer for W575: 12.52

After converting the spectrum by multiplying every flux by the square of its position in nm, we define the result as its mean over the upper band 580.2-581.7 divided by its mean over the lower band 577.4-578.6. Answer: 1.1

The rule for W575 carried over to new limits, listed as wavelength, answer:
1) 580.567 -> 11.35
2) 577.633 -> 11.66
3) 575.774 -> 10.24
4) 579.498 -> 11.06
